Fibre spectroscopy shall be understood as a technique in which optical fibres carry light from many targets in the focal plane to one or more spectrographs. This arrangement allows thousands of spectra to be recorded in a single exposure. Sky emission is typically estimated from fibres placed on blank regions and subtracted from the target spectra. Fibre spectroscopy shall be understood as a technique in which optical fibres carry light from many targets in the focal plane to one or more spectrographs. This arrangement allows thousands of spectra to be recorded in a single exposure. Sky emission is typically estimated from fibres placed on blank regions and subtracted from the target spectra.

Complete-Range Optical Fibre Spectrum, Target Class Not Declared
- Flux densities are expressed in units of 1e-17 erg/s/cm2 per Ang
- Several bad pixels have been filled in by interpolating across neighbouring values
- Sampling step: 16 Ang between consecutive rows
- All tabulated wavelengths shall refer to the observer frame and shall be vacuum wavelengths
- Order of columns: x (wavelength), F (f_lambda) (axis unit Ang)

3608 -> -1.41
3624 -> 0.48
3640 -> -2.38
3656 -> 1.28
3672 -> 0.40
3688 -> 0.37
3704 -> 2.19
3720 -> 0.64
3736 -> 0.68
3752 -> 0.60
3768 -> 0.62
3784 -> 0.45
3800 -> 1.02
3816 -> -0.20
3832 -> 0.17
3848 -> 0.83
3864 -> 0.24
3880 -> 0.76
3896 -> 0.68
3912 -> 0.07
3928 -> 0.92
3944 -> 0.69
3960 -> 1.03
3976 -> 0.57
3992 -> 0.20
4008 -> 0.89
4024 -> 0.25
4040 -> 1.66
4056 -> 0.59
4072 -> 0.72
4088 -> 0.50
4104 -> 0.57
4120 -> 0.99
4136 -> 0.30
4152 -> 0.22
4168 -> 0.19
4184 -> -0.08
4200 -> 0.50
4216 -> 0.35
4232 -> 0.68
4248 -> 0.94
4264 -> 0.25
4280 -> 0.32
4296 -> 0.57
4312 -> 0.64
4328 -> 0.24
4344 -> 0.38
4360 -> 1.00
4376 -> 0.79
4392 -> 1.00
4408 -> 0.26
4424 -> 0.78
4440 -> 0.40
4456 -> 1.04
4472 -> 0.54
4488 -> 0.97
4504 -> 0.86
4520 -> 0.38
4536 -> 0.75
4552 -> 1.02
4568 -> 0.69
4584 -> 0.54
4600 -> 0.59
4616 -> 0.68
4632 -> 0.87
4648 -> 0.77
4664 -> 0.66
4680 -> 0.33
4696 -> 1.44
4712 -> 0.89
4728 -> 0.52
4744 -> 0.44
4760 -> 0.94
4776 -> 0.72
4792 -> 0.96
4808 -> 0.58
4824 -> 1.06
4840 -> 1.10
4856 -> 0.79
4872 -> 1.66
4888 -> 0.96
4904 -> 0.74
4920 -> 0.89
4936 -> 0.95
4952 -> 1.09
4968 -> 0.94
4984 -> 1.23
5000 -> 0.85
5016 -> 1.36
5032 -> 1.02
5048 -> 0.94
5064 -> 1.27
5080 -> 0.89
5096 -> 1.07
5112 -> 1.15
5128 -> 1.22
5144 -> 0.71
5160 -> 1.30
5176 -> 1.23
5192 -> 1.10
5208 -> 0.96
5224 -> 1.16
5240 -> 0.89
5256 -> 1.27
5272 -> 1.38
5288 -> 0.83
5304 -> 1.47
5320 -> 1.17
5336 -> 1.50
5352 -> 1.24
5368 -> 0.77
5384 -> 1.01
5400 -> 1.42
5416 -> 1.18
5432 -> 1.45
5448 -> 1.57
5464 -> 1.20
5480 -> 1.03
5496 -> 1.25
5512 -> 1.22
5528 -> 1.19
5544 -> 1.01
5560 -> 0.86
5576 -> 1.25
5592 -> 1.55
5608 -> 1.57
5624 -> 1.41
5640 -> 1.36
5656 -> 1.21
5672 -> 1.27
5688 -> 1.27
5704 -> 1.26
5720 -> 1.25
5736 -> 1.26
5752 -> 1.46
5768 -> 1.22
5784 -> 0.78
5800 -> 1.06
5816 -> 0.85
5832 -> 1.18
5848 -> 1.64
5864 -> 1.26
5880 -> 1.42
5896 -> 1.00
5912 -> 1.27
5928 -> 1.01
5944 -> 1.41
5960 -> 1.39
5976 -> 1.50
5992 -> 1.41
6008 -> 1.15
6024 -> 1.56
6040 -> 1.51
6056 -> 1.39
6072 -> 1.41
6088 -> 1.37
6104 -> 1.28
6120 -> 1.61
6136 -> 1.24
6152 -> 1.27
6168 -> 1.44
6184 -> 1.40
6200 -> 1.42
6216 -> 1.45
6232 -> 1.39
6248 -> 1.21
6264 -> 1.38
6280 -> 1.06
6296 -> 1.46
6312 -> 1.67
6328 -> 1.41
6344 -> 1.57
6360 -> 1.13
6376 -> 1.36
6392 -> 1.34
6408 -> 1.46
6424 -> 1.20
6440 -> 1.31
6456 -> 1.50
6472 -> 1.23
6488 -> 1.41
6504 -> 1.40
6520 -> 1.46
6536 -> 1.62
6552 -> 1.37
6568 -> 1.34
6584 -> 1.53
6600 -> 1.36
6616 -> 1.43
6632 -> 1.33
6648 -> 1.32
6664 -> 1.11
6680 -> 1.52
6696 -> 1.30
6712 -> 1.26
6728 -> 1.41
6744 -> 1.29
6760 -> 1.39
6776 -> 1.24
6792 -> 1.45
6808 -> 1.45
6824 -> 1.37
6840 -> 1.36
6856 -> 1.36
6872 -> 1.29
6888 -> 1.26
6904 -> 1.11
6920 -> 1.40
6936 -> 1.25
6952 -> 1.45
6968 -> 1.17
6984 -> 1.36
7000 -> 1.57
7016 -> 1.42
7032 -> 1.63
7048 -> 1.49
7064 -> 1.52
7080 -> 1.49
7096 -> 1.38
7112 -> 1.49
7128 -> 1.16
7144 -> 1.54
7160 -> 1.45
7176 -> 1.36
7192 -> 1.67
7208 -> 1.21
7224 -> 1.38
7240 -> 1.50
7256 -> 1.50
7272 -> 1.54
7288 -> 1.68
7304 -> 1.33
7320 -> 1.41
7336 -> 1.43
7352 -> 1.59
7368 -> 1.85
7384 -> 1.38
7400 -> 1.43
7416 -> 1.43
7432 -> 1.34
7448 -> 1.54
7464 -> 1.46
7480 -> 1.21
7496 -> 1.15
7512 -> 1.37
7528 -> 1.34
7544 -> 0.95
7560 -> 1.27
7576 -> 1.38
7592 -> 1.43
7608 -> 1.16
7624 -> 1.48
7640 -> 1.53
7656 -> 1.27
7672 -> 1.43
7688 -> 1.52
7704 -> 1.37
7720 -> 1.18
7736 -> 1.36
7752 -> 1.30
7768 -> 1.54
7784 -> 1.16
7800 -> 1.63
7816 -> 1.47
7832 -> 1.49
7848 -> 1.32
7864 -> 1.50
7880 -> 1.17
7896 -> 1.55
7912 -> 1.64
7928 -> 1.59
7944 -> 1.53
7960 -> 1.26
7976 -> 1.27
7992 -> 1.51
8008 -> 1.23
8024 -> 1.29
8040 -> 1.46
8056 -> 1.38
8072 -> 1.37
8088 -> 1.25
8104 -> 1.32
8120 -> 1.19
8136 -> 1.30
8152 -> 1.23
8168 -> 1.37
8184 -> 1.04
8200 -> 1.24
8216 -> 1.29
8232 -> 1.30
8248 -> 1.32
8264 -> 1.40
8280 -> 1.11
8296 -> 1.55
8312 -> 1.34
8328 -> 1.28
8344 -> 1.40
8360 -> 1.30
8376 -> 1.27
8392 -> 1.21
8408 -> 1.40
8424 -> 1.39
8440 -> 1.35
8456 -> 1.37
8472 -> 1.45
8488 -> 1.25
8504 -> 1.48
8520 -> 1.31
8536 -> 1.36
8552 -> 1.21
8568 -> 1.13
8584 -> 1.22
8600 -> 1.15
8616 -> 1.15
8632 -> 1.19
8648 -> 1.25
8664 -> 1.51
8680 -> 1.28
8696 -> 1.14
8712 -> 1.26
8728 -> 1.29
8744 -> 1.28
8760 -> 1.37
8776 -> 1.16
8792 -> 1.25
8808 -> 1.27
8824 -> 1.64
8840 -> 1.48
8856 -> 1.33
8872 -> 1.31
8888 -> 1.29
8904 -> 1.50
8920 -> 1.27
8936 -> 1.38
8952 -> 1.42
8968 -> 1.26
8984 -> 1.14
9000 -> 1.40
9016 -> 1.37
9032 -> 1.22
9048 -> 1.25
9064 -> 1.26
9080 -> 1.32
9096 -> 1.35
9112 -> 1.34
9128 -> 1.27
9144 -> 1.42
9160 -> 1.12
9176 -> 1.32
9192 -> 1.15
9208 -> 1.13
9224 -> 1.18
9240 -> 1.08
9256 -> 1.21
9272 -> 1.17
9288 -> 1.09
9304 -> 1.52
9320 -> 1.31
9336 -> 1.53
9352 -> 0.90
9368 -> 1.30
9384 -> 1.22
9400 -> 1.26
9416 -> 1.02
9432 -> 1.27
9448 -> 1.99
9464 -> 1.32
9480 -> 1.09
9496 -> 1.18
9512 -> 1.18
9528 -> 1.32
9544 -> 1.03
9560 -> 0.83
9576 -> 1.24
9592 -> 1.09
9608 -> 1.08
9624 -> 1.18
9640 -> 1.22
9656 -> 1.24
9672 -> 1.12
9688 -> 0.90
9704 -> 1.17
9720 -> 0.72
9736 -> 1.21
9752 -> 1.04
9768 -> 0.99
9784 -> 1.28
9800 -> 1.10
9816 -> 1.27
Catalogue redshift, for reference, 0.21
